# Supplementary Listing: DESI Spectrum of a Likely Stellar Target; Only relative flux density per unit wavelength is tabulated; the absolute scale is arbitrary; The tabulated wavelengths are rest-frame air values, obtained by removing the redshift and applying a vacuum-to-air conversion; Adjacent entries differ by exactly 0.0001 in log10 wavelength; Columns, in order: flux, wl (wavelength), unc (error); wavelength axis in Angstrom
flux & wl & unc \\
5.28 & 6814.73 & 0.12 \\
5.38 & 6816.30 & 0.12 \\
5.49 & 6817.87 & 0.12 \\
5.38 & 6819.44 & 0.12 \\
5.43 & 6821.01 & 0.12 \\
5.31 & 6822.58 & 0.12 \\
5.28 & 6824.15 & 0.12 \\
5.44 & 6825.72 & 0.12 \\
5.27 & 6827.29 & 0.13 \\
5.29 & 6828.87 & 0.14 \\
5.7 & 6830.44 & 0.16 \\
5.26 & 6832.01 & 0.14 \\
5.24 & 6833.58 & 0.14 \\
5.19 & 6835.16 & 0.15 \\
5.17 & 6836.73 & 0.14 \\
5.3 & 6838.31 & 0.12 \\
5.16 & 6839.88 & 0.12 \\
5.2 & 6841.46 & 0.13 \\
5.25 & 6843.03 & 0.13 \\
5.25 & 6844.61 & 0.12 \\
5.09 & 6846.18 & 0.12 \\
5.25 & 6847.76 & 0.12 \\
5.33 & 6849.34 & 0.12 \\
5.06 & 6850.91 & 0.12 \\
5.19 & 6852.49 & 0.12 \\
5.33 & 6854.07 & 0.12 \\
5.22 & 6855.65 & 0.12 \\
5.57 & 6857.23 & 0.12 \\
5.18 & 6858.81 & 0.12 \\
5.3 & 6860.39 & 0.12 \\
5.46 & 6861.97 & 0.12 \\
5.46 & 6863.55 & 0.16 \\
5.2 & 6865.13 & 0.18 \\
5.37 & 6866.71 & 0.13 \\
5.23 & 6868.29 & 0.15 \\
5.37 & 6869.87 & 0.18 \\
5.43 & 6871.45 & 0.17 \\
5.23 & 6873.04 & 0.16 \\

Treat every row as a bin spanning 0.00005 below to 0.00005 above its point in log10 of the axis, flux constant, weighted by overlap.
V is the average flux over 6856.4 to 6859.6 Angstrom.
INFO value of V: 5.37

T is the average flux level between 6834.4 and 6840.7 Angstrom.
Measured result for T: 5.2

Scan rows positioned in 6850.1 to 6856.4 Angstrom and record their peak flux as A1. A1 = 5.33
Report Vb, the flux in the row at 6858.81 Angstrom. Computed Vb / 5.18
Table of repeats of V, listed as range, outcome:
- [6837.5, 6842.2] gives 5.21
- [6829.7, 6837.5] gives 5.31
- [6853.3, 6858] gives 5.37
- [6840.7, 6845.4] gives 5.24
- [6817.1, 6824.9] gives 5.38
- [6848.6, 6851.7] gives 5.2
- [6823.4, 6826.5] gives 5.36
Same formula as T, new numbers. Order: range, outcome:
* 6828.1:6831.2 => 5.5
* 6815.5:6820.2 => 5.42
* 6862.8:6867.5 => 5.34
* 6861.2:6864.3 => 5.46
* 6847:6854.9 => 5.23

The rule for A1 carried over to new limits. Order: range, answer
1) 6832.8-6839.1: 5.3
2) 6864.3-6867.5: 5.37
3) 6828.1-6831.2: 5.7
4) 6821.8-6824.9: 5.31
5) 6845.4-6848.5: 5.25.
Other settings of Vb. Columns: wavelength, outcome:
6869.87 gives 5.37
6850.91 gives 5.06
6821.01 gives 5.43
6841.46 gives 5.2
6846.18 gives 5.09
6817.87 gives 5.49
